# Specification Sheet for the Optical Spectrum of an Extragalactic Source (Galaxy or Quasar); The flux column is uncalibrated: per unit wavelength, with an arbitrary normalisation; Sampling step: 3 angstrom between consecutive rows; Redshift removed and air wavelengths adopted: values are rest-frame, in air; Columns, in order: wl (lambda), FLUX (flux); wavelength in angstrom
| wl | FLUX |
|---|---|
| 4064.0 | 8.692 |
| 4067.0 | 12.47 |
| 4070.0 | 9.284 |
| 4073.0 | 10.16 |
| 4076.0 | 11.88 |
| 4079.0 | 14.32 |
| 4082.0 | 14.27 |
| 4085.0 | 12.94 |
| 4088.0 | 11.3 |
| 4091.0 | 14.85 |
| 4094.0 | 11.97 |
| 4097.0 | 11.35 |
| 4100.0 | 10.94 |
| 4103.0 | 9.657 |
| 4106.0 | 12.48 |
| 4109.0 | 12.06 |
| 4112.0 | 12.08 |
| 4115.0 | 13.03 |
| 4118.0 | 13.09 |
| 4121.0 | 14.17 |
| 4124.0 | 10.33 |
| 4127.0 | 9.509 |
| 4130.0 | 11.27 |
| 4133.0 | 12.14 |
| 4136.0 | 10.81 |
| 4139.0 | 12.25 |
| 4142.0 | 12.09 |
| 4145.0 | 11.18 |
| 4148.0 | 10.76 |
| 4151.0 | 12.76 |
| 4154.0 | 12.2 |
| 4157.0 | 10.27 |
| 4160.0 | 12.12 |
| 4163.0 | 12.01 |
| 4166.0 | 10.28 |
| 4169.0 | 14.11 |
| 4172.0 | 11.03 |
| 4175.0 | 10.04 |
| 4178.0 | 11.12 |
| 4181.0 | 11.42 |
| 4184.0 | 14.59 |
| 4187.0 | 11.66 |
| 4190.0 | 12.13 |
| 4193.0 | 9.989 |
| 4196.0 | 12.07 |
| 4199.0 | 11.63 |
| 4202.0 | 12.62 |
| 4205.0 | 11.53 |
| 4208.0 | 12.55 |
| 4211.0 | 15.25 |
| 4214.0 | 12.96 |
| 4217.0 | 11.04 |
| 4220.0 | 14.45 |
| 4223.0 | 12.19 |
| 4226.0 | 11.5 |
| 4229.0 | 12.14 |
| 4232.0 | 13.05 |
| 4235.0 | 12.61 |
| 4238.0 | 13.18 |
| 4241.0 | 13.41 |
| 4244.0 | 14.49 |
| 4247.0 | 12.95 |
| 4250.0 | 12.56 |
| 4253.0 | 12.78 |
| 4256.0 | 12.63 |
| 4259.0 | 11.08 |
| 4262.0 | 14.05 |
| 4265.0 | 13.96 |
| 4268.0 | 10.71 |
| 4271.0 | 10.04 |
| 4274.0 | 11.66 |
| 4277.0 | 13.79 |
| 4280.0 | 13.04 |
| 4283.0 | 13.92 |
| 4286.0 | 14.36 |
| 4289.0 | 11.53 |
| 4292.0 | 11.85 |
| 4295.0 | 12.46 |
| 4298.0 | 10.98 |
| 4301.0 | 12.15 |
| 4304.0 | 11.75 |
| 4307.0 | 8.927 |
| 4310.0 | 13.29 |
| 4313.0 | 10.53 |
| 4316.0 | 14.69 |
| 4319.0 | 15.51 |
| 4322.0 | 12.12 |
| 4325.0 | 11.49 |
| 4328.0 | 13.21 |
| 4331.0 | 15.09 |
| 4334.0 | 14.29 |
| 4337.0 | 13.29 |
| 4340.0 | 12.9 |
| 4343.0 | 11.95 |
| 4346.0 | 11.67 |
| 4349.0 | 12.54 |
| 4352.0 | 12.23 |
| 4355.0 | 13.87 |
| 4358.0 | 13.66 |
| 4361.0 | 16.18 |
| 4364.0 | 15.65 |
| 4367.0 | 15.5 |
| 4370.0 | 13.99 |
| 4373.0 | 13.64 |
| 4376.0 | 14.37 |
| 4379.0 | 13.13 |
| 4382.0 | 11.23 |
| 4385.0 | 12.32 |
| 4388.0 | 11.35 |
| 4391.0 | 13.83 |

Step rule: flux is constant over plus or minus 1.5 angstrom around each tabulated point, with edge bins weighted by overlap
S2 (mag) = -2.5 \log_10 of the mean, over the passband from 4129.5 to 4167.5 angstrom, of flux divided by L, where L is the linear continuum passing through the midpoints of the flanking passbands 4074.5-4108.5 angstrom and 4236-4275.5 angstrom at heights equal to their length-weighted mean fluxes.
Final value 0.08 mag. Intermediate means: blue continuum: 12.4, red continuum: 12.6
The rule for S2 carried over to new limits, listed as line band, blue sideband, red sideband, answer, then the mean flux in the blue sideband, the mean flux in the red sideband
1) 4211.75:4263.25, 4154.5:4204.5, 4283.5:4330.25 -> -0.07 mag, 11.7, 12.4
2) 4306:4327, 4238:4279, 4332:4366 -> 0.06 mag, 12.6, 13.5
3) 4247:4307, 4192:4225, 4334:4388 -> 0.05 mag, 12.4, 13.4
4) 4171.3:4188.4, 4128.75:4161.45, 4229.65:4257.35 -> 0.04 mag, 11.6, 13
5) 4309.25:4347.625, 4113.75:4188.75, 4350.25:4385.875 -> 0.03 mag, 11.8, 13.8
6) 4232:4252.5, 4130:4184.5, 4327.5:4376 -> -0.05 mag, 11.7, 13.8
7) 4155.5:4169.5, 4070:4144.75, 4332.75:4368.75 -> 0.07 mag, 12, 13.6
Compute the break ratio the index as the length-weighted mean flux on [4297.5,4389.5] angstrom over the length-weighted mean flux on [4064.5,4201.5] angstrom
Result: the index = 1.1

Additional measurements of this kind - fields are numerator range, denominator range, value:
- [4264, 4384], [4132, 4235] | 1.08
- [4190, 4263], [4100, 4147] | 1.08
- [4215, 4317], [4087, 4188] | 1.06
